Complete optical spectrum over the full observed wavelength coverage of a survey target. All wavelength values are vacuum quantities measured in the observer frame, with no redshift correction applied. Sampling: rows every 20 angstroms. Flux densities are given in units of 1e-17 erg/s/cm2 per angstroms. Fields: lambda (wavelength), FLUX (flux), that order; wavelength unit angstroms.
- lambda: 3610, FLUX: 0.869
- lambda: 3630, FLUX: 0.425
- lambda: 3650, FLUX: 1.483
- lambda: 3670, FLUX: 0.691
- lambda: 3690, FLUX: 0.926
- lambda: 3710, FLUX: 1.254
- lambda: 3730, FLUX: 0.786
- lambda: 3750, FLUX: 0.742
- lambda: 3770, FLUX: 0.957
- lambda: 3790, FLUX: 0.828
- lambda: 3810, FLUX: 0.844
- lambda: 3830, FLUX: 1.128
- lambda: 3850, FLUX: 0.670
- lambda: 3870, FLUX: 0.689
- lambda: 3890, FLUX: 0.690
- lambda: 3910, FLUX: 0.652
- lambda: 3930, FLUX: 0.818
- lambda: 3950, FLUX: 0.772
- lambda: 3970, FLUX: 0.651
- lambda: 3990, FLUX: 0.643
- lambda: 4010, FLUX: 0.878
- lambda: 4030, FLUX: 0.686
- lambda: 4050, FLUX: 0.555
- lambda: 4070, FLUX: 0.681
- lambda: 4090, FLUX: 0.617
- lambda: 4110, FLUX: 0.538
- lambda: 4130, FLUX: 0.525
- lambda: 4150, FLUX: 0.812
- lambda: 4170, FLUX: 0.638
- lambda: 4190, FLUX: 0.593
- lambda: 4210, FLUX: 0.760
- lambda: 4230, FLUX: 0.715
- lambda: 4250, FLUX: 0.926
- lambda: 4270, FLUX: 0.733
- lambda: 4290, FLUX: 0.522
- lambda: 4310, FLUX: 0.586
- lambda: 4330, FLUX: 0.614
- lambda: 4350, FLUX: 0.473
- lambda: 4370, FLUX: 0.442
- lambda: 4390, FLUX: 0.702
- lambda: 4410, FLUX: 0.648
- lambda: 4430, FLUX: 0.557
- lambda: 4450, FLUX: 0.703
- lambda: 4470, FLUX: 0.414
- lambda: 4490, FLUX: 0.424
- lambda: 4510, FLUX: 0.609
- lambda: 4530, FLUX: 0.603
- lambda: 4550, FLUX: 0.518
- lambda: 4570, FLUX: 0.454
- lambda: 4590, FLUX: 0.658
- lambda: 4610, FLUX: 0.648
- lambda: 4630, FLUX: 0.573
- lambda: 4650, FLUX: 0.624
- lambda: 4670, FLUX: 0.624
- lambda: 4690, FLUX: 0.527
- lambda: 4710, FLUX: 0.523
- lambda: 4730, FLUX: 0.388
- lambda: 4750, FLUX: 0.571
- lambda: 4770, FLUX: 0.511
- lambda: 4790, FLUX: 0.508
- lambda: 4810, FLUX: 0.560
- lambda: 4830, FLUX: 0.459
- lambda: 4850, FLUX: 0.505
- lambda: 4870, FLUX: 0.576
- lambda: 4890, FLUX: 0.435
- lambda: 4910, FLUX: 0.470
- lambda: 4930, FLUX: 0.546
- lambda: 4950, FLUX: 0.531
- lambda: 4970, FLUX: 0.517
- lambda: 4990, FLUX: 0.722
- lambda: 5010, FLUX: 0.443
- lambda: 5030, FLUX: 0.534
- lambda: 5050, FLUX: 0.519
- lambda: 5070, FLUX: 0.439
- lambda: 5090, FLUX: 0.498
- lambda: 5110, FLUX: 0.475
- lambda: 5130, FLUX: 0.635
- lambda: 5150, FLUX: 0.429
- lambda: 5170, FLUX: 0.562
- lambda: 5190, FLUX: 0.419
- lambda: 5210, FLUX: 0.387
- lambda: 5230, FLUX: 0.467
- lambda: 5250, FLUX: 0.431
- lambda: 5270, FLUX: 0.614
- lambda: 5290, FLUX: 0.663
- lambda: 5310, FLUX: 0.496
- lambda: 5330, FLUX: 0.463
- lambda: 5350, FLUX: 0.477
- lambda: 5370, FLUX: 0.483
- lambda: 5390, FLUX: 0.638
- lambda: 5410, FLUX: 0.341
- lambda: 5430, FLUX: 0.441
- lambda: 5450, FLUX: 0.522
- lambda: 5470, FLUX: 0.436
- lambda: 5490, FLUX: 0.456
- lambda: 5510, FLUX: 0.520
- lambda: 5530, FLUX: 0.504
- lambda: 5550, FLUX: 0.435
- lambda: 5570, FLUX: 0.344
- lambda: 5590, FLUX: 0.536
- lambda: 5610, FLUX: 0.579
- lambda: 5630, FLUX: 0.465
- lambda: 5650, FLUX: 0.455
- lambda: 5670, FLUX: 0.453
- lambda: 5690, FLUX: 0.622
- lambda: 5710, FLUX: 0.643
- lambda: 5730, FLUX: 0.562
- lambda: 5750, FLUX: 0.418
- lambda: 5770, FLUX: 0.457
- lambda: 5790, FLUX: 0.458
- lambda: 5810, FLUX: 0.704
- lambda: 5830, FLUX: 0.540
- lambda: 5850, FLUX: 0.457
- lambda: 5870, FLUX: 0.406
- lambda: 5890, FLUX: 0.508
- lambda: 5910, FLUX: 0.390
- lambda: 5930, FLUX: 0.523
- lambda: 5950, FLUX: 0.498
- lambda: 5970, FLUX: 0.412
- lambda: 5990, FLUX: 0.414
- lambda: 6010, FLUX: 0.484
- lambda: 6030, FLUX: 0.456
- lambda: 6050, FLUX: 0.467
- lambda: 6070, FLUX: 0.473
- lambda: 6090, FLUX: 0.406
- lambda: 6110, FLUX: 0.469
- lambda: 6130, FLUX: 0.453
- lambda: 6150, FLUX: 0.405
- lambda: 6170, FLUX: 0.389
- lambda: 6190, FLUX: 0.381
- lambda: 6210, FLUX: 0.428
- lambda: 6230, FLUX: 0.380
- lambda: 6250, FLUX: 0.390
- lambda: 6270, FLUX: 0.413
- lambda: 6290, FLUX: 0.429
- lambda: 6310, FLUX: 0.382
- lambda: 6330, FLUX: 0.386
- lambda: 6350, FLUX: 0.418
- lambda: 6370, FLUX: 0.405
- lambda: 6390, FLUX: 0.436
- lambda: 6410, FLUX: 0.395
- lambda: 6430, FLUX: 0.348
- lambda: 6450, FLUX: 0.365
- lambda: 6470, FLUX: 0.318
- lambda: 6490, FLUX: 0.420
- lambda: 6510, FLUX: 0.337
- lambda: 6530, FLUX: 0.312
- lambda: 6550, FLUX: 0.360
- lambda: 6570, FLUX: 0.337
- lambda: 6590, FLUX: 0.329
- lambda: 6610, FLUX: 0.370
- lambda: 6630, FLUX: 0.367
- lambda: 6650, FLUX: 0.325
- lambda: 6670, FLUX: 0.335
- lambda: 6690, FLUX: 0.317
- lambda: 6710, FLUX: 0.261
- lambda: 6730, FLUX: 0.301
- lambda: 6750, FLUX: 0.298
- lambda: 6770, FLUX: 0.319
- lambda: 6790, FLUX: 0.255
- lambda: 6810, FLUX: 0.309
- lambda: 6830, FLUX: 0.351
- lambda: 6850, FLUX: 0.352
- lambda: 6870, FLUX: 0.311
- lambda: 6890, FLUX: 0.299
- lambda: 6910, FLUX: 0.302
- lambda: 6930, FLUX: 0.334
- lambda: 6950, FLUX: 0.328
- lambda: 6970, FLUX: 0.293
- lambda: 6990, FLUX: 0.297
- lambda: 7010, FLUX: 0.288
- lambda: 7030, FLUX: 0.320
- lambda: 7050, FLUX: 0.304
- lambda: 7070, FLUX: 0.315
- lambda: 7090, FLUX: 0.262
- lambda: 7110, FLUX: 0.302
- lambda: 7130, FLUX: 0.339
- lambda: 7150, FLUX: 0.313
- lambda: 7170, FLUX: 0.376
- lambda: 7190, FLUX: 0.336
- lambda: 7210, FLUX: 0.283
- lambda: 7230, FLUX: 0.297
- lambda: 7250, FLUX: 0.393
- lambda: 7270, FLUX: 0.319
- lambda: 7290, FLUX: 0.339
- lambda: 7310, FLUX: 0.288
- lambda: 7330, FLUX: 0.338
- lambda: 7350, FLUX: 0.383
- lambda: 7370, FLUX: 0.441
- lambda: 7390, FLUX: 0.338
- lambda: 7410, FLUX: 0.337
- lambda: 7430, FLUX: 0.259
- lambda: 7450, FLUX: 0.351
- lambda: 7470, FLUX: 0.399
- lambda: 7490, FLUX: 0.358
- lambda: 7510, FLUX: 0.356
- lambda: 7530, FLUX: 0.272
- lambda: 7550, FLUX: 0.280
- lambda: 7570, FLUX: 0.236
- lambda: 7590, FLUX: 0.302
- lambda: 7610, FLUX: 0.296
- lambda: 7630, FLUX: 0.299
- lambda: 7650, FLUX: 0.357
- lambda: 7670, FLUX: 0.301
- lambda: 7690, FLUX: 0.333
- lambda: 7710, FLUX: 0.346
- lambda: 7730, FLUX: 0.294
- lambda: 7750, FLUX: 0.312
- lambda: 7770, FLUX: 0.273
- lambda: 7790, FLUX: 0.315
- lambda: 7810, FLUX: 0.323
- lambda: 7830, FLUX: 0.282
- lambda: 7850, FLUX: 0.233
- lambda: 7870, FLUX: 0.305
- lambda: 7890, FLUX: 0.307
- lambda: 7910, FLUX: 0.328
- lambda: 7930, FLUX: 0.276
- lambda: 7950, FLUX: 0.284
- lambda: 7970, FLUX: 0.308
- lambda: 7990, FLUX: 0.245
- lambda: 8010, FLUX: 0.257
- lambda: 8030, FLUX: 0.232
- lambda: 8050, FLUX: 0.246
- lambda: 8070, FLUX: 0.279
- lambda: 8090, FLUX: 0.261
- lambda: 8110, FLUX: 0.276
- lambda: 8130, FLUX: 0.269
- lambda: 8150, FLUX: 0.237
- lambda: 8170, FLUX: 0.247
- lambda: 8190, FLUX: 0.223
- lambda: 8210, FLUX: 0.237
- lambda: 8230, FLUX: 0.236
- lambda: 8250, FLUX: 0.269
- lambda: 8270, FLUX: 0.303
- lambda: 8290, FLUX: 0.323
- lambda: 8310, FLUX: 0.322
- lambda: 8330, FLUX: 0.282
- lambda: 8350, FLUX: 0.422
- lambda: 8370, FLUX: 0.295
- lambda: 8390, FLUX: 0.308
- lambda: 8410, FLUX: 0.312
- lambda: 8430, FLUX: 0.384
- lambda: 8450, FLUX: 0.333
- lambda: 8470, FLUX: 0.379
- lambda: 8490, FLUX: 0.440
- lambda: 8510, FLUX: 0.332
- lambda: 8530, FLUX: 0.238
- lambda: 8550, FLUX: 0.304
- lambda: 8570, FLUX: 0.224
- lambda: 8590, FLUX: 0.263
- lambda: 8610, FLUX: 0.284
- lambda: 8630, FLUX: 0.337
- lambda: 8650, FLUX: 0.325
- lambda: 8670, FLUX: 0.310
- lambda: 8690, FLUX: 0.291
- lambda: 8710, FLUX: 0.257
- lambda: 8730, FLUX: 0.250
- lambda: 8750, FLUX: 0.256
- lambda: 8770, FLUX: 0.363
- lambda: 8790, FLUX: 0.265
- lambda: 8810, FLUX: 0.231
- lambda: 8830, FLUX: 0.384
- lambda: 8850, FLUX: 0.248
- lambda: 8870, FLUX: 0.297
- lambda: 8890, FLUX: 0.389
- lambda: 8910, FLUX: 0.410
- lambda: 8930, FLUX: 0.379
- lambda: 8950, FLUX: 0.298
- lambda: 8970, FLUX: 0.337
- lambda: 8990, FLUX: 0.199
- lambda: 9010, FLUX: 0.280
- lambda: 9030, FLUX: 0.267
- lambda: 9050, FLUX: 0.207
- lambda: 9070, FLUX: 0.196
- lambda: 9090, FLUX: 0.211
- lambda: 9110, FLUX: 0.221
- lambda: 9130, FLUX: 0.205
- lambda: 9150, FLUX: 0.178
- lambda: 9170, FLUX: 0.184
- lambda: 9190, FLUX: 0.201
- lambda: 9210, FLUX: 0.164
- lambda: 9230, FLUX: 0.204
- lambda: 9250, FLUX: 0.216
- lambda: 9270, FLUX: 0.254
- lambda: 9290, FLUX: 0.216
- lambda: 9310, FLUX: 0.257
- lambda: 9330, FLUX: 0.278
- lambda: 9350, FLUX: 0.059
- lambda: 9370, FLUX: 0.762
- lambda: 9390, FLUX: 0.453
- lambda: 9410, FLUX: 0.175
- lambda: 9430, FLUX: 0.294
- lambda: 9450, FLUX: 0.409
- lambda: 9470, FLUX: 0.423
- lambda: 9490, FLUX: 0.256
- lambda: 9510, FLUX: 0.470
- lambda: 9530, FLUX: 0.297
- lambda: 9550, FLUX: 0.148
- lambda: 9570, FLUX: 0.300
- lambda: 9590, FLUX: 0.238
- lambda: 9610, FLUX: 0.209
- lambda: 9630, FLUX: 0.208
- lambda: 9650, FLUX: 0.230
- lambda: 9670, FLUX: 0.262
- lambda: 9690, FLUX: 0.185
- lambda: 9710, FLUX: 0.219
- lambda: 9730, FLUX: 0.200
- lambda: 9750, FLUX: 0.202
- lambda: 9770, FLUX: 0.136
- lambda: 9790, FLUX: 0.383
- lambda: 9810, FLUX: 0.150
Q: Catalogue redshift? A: 0.290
